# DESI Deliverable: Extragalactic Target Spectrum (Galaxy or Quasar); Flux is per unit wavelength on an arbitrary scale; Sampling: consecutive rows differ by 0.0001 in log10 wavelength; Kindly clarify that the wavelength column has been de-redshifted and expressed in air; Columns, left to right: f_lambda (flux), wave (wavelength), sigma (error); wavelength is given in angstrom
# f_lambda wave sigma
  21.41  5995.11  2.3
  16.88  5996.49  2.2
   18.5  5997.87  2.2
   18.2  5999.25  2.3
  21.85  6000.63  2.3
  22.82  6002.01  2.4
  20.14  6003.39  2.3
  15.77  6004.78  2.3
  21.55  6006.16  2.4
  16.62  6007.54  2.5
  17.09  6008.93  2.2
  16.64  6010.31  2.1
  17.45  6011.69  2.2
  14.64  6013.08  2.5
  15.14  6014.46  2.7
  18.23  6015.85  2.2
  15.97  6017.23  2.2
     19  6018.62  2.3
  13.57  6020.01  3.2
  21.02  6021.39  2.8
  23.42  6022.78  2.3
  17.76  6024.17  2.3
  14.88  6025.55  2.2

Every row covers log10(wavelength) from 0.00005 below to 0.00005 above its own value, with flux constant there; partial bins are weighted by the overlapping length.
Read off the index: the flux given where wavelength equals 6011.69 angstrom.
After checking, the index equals 17.45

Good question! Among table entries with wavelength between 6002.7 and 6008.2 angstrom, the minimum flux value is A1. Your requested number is 15.77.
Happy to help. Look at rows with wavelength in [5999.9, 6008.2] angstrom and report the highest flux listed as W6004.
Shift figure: 22.82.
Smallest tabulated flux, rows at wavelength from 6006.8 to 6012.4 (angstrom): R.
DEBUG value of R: 16.62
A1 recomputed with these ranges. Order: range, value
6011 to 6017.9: 14.64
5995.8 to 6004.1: 16.88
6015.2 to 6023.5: 13.57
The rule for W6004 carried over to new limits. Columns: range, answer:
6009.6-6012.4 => 17.45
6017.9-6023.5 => 23.42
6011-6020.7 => 19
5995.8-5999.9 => 18.5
